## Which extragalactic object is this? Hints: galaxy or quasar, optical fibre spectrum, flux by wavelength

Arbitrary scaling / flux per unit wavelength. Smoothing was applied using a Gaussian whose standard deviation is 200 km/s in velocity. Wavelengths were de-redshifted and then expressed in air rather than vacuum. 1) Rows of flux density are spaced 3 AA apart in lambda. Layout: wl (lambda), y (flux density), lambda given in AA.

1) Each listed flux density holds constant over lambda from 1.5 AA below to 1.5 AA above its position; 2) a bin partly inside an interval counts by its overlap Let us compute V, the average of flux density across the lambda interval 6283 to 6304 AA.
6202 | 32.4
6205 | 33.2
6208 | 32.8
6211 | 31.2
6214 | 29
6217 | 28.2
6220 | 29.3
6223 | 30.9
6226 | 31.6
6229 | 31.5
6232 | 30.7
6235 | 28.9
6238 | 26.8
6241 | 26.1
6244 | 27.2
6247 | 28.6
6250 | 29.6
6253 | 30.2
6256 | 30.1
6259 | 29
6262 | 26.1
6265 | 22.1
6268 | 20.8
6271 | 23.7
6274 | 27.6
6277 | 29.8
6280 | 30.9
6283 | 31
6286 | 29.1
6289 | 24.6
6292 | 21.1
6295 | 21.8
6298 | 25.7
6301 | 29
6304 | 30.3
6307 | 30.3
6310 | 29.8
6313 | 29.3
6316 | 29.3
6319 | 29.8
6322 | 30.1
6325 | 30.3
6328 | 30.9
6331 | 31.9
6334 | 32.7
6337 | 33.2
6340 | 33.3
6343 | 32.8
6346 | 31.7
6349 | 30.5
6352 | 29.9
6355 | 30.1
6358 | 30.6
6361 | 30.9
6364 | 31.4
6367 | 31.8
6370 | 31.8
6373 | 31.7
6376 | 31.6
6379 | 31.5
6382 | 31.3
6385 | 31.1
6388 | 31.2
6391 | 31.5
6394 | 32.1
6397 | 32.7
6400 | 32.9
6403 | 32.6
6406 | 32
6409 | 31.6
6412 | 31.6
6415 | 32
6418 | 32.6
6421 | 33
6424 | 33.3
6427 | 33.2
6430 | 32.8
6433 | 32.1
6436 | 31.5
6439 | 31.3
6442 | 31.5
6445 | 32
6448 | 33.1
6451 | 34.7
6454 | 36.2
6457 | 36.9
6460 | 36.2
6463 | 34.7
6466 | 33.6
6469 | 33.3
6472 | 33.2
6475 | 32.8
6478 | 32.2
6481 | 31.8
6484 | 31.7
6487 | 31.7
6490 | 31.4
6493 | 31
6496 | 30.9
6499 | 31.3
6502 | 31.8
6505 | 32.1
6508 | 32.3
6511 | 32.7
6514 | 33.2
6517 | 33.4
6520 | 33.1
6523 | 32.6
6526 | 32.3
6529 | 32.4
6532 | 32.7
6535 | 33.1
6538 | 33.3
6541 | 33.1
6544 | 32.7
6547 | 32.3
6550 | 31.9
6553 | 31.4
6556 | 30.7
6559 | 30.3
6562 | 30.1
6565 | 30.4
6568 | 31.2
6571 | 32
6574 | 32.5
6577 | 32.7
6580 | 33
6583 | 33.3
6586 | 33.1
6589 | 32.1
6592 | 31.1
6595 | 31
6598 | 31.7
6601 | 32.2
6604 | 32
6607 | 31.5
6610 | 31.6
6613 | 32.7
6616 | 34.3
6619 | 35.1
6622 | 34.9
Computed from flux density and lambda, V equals 26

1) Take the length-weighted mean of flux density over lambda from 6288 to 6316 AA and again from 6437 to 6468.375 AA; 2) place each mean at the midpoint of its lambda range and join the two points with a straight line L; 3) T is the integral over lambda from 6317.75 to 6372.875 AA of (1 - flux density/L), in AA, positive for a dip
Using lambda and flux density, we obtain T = -4.4 AA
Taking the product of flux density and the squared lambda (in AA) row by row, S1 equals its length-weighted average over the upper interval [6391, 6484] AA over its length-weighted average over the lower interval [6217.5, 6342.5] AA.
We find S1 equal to 1.21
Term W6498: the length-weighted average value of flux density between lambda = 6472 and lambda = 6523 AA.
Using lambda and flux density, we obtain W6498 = 32.1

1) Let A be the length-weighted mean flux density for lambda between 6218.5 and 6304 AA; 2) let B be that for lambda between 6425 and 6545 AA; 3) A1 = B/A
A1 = 1.18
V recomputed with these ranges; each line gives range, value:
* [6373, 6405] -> 31.8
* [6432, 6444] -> 31.6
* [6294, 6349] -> 30.2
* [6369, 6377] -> 31.7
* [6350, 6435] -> 31.8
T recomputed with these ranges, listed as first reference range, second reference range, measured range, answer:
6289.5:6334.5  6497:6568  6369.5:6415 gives -2.9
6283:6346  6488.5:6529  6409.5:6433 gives -1.3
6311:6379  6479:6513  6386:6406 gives -0.5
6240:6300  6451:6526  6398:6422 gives -1.2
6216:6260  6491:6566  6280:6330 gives 2.5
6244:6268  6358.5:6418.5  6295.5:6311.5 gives 0.2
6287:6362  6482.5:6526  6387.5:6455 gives -3.4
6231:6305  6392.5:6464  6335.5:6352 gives -1.2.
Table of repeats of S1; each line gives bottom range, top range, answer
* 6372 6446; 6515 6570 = 1.04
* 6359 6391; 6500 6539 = 1.09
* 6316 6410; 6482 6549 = 1.08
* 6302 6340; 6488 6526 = 1.11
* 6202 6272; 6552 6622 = 1.25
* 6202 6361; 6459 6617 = 1.20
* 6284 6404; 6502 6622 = 1.14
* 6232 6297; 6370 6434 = 1.24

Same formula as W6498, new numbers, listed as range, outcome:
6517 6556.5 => 32.5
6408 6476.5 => 33.2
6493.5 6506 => 31.5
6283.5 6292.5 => 26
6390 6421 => 32.2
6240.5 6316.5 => 27.4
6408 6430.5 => 32.5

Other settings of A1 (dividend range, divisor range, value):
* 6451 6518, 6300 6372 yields 1.07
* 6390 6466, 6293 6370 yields 1.09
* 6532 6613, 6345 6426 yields 1.01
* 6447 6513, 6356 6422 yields 1.04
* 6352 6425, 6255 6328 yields 1.15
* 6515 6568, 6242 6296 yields 1.19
